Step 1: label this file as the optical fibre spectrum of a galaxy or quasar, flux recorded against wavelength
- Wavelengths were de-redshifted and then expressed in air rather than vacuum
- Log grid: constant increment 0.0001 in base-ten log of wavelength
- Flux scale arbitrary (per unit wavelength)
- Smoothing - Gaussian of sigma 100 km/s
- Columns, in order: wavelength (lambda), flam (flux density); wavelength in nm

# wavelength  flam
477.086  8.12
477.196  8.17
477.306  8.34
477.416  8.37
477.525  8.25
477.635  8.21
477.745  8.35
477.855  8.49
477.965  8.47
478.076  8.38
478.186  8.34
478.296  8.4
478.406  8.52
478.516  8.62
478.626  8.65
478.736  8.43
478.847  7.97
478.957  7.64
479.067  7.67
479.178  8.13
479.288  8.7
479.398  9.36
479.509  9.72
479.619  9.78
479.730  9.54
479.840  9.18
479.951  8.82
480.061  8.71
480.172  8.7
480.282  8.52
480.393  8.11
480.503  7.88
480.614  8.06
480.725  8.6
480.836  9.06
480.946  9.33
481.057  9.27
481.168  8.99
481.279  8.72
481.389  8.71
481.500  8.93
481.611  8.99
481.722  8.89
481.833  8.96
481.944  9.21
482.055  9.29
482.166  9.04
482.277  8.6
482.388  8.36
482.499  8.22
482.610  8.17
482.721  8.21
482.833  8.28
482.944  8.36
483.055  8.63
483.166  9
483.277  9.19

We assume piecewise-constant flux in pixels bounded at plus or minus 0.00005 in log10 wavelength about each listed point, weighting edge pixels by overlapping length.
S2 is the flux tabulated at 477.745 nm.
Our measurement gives 8.35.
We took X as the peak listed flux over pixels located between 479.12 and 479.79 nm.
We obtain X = 9.78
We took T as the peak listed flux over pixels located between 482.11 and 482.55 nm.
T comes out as 9.04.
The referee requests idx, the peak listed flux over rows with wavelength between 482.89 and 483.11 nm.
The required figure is 8.63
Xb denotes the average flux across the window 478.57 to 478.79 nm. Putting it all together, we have 8.56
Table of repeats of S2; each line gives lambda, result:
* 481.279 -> 8.72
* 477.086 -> 8.12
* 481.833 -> 8.96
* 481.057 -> 9.27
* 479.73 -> 9.54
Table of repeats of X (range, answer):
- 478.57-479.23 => 8.65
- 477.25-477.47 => 8.37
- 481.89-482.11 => 9.29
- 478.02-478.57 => 8.62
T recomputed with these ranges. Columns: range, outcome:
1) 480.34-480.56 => 8.11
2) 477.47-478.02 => 8.49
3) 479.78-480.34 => 9.18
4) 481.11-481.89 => 8.99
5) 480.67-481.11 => 9.33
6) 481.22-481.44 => 8.72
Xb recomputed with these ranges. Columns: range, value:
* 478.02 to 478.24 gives 8.33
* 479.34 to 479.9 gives 9.5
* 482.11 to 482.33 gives 8.83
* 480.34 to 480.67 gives 8.02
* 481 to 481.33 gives 8.98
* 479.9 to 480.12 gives 8.77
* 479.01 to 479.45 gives 8.46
